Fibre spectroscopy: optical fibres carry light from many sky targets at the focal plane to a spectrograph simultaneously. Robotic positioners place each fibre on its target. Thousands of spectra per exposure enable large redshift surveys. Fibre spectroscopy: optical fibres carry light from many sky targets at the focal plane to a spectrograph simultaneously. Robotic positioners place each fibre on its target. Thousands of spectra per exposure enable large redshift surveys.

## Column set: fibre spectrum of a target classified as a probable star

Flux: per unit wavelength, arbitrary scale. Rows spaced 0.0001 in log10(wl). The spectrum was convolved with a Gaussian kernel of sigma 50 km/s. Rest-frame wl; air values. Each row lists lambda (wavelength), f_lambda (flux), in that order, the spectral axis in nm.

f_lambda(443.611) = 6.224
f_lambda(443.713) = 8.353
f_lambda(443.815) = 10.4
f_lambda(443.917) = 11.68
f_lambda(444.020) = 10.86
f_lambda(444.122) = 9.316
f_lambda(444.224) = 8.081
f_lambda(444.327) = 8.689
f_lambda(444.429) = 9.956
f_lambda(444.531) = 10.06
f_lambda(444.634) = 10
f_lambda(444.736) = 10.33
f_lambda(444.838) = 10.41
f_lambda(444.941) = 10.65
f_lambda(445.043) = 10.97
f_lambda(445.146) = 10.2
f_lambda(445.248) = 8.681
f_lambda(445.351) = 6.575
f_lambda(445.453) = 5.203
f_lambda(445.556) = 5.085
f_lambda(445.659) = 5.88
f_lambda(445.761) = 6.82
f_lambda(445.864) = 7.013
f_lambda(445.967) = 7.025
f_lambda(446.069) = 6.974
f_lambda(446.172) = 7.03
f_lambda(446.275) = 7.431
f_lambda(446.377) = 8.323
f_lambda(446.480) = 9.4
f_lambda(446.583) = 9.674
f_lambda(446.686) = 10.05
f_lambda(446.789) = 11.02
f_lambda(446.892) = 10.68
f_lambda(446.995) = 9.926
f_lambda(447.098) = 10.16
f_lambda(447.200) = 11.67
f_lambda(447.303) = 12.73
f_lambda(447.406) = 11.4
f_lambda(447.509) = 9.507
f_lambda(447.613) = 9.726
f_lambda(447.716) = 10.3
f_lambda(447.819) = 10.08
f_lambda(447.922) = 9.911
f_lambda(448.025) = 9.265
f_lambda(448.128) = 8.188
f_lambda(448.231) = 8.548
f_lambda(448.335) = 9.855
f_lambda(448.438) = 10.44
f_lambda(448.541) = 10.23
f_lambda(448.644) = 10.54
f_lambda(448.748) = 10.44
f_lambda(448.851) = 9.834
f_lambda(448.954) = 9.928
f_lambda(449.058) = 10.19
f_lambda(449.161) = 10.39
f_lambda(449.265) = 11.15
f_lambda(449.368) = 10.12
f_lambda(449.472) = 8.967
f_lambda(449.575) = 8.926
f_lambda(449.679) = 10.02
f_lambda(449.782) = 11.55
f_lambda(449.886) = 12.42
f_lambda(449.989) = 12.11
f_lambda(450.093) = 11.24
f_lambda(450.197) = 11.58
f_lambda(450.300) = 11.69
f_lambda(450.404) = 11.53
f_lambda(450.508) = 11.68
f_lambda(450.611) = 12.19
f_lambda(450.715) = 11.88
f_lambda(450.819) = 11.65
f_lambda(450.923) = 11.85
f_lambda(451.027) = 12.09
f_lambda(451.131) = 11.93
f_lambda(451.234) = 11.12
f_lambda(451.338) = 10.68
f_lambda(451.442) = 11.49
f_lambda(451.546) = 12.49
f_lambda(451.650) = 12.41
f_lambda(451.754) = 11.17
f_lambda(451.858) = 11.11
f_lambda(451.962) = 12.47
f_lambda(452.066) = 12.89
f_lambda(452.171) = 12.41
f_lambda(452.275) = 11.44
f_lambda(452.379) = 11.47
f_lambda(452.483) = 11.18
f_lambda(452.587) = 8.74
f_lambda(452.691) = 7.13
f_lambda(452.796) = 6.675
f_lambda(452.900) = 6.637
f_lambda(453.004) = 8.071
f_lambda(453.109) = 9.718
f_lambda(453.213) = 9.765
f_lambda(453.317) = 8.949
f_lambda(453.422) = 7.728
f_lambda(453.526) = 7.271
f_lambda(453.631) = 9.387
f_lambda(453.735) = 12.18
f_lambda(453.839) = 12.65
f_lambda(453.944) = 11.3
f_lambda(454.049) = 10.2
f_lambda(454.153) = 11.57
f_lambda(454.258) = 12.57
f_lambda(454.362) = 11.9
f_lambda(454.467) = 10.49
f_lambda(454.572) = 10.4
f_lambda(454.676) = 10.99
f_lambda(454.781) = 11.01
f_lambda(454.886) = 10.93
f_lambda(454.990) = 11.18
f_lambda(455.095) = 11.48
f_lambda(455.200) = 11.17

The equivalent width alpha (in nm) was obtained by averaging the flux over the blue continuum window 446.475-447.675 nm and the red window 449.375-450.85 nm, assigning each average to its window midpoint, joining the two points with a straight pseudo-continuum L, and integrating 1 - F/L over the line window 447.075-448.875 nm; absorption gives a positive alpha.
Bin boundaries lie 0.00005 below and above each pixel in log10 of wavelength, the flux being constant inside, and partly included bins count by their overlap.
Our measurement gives 0.09 nm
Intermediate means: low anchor 10.5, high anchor 11.2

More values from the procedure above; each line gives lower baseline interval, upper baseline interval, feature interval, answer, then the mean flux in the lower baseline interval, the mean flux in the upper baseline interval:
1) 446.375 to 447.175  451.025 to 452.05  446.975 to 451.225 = 0.074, 10.1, 11.7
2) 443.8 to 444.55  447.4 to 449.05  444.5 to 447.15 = 0.318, 9.85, 9.85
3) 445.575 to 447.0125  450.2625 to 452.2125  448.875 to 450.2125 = -0.001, 8.26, 11.8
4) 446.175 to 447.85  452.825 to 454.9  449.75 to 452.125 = -0.400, 10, 10.1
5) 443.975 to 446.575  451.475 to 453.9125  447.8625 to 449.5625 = -0.109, 8.45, 10.2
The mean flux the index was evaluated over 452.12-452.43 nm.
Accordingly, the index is 11.8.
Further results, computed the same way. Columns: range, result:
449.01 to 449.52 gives 10.2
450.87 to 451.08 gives 11.9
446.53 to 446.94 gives 10.3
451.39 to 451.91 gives 11.7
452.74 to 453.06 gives 7.13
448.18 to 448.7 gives 9.92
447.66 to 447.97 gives 10.1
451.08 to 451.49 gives 11.3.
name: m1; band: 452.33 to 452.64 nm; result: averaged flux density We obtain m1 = 10.5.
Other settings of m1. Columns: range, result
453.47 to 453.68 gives 8.3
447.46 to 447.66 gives 9.57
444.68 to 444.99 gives 10.5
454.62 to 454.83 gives 11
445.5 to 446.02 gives 6.36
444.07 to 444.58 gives 9.23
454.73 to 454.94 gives 11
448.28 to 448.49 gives 10.1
